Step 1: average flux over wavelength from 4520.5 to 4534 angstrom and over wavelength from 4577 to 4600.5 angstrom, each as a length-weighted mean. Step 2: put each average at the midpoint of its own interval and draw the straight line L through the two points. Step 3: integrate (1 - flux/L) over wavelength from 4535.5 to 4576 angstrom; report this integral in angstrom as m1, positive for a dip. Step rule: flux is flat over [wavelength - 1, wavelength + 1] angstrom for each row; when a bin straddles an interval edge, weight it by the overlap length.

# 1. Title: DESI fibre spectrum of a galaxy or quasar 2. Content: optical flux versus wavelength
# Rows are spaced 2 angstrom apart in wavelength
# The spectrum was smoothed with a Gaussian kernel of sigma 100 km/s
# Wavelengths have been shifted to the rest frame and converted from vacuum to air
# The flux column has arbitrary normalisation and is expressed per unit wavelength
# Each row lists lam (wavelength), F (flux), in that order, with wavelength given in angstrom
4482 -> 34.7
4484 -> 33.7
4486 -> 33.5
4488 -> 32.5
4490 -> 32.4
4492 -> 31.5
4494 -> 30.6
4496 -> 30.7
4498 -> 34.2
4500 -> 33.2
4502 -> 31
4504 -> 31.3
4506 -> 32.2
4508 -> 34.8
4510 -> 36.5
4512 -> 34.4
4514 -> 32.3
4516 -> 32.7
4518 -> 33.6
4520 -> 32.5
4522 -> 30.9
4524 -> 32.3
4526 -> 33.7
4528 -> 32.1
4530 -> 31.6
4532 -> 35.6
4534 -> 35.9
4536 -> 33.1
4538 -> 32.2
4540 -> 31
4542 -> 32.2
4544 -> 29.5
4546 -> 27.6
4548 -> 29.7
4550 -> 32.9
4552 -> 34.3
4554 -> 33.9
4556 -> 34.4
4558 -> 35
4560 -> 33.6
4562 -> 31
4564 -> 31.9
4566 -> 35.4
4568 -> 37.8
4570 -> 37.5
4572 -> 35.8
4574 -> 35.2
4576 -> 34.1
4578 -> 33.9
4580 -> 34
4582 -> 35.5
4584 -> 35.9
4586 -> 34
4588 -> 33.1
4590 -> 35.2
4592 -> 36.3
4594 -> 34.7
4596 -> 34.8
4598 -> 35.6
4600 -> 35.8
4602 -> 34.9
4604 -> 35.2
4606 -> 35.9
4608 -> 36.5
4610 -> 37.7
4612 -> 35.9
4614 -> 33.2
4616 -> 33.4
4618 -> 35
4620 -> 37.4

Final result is 0.7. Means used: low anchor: 32.9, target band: 33.2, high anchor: 34.9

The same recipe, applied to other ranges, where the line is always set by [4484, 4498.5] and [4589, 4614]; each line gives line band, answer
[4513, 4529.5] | 0.33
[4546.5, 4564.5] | 0.71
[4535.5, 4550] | 1.28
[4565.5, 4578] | -0.41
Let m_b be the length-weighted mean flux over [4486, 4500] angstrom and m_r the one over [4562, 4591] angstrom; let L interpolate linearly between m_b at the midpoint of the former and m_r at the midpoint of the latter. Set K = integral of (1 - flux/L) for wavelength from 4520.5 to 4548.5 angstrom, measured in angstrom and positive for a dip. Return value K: 1.23 angstrom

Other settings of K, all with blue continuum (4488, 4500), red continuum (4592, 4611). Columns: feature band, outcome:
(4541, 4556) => 1.0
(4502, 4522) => -0.3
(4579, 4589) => 0.2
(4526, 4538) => -0.1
